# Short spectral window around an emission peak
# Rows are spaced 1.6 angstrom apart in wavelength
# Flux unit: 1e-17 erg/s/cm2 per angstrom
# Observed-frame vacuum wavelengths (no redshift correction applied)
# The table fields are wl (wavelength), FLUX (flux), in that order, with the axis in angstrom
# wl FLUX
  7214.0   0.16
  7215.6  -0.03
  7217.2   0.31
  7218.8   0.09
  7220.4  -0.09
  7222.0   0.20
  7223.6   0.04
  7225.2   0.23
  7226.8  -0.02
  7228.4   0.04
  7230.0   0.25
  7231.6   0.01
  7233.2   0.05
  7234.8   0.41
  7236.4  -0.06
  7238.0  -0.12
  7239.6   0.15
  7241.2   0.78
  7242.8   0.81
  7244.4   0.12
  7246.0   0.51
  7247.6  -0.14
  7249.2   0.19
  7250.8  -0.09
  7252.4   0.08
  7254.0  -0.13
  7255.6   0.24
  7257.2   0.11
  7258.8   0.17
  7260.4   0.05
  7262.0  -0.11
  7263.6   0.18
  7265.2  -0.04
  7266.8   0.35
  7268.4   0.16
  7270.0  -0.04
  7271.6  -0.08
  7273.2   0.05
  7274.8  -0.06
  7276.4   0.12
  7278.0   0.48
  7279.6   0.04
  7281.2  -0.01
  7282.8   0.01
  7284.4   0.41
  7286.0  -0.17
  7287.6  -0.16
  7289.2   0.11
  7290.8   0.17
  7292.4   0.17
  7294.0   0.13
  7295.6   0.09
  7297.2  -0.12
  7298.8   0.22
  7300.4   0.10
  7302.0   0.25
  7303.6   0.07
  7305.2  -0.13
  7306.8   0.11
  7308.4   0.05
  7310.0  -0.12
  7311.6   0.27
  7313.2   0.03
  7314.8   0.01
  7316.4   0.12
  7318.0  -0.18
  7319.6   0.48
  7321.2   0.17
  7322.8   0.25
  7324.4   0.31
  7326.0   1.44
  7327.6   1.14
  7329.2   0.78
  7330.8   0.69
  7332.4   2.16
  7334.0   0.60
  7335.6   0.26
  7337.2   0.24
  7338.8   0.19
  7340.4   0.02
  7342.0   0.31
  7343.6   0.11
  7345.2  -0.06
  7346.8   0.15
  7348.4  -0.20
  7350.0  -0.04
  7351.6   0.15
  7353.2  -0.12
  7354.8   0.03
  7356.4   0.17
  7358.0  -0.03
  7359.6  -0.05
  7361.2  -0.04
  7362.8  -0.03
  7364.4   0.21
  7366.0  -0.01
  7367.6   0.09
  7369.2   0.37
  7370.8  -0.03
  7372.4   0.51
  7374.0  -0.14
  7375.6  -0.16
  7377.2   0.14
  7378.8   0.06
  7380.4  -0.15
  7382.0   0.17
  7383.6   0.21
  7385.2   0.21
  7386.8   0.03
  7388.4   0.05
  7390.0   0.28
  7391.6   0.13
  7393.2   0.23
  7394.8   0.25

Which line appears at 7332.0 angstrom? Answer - [O II] 3727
